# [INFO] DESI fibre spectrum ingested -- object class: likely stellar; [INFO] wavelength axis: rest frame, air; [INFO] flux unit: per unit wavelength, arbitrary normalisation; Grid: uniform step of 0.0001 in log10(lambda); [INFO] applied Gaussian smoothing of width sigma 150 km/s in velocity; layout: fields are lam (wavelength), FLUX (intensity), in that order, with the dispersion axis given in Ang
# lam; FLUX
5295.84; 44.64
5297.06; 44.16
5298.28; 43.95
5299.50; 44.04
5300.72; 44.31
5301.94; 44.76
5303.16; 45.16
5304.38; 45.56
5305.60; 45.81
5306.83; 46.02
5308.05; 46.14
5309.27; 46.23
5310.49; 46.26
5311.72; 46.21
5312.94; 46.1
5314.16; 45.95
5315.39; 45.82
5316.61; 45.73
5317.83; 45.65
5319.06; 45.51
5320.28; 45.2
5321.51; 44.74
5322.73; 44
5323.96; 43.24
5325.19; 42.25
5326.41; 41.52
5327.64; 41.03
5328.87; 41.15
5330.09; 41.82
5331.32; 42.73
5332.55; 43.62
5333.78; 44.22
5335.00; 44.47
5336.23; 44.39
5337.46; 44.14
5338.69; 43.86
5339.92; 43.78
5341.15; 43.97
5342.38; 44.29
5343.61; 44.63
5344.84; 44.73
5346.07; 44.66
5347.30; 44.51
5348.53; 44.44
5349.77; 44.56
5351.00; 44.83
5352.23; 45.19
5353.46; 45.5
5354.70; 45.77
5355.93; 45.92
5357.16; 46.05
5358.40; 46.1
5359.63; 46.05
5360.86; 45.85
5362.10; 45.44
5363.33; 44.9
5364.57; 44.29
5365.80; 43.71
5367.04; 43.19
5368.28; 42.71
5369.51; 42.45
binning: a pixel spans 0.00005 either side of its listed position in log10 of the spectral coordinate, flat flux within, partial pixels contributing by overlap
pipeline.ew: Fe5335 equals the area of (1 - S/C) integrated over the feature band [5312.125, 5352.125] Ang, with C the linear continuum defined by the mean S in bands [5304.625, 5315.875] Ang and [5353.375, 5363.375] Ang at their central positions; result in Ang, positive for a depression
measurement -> 1.6 Ang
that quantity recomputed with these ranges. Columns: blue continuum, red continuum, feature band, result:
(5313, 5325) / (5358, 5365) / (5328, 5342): 0.5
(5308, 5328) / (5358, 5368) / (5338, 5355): 0.1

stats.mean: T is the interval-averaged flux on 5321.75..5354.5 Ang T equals 43.8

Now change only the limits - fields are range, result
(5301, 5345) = 44.5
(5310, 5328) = 44.6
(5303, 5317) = 45.9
